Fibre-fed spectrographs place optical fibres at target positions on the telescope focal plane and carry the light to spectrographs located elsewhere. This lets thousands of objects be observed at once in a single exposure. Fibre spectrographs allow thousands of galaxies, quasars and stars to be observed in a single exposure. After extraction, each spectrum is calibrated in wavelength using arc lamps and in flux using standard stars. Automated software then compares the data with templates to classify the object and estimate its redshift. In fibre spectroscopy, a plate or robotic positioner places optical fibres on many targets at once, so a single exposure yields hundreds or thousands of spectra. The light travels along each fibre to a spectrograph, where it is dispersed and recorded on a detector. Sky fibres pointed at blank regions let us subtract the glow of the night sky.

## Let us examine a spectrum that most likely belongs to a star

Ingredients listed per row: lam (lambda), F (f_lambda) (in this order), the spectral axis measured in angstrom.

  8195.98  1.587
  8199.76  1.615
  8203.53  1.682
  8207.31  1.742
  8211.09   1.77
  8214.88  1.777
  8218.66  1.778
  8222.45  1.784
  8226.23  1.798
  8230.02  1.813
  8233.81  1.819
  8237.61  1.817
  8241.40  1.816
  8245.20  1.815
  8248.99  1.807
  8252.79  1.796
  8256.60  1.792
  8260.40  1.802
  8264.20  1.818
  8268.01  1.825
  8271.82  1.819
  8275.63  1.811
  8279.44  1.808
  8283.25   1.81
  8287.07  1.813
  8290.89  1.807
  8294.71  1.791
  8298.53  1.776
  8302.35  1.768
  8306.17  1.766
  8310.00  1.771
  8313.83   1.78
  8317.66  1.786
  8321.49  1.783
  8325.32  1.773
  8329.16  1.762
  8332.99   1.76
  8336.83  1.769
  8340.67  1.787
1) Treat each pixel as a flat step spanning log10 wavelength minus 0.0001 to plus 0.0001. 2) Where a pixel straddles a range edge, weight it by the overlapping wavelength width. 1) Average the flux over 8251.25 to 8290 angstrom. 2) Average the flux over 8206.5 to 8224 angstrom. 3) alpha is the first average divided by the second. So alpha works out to 1.0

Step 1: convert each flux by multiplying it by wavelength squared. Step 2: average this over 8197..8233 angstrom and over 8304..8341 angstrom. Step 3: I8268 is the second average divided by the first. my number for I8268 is 1.0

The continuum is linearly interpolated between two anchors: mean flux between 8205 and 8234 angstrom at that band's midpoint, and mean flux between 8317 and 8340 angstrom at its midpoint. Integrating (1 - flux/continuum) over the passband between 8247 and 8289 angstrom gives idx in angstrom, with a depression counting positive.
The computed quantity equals -0.7 angstrom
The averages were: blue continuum 1.78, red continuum 1.77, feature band 1.81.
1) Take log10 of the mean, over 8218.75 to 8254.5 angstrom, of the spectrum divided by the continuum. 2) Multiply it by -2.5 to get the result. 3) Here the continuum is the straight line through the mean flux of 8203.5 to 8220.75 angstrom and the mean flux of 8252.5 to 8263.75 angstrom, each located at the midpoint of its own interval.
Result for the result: -0.02 mag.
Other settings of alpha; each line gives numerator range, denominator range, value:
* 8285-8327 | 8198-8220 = 1.03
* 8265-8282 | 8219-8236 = 1.01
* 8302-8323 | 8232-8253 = 0.98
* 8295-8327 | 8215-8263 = 0.99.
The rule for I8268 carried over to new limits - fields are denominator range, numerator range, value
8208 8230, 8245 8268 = 1.02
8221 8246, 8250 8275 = 1.01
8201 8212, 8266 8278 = 1.07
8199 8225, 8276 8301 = 1.05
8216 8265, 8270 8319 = 1.01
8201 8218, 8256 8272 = 1.05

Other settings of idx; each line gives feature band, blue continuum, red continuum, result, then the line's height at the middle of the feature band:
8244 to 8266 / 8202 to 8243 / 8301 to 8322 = -0.3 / 1.78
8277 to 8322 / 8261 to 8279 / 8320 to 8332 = 0.1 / 1.79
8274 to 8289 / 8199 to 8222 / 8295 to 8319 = -0.4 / 1.77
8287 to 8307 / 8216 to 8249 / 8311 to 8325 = 0.0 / 1.79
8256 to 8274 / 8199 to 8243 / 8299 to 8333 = -0.4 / 1.77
